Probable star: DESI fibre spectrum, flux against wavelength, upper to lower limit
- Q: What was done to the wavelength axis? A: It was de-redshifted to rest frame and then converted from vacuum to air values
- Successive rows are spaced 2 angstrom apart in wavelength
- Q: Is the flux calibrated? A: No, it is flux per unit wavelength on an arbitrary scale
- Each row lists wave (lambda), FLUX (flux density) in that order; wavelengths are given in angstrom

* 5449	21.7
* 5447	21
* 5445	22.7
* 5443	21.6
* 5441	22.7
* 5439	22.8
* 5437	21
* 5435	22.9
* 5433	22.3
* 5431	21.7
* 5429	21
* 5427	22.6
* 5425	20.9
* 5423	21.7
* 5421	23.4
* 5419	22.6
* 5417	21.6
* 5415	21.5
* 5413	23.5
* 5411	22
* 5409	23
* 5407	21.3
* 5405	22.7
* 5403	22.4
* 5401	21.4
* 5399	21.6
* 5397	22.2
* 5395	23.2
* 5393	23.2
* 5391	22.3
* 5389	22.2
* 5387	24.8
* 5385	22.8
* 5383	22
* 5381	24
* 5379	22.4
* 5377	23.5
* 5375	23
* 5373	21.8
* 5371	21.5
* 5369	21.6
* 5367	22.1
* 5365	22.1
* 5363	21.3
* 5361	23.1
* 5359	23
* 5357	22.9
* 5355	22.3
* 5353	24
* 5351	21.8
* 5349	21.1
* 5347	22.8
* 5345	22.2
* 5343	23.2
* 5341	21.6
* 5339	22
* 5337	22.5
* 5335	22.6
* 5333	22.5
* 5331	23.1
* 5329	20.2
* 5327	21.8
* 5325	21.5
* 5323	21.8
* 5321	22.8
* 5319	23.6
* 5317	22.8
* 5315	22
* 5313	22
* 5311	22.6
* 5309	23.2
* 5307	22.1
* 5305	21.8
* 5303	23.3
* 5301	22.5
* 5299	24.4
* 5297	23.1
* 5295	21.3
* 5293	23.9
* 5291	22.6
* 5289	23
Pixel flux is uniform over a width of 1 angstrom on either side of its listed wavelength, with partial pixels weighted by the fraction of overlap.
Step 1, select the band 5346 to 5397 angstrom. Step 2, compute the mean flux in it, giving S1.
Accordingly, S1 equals 22.6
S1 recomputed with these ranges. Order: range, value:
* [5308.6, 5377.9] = 22.3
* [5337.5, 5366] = 22.4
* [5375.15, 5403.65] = 22.7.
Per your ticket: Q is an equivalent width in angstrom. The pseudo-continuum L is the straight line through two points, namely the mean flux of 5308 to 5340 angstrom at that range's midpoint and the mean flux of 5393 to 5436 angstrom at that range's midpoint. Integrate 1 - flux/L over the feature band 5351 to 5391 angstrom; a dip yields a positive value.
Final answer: -0.7 angstrom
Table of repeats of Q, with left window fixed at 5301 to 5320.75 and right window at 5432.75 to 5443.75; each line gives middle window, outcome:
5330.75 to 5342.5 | 0.1 angstrom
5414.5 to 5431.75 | 0.3 angstrom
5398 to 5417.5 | 0.2 angstrom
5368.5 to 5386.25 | -0.1 angstrom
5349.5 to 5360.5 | -0.1 angstrom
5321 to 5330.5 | 0.4 angstrom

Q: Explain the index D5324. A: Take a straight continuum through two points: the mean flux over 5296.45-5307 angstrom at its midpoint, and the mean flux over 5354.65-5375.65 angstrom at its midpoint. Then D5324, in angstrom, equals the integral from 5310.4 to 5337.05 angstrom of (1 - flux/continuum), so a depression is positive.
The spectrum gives 0.5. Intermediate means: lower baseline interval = 22.9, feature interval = 22.3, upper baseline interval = 22.2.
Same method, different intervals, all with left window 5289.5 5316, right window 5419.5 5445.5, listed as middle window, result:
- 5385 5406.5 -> -0.30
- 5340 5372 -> 0.22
